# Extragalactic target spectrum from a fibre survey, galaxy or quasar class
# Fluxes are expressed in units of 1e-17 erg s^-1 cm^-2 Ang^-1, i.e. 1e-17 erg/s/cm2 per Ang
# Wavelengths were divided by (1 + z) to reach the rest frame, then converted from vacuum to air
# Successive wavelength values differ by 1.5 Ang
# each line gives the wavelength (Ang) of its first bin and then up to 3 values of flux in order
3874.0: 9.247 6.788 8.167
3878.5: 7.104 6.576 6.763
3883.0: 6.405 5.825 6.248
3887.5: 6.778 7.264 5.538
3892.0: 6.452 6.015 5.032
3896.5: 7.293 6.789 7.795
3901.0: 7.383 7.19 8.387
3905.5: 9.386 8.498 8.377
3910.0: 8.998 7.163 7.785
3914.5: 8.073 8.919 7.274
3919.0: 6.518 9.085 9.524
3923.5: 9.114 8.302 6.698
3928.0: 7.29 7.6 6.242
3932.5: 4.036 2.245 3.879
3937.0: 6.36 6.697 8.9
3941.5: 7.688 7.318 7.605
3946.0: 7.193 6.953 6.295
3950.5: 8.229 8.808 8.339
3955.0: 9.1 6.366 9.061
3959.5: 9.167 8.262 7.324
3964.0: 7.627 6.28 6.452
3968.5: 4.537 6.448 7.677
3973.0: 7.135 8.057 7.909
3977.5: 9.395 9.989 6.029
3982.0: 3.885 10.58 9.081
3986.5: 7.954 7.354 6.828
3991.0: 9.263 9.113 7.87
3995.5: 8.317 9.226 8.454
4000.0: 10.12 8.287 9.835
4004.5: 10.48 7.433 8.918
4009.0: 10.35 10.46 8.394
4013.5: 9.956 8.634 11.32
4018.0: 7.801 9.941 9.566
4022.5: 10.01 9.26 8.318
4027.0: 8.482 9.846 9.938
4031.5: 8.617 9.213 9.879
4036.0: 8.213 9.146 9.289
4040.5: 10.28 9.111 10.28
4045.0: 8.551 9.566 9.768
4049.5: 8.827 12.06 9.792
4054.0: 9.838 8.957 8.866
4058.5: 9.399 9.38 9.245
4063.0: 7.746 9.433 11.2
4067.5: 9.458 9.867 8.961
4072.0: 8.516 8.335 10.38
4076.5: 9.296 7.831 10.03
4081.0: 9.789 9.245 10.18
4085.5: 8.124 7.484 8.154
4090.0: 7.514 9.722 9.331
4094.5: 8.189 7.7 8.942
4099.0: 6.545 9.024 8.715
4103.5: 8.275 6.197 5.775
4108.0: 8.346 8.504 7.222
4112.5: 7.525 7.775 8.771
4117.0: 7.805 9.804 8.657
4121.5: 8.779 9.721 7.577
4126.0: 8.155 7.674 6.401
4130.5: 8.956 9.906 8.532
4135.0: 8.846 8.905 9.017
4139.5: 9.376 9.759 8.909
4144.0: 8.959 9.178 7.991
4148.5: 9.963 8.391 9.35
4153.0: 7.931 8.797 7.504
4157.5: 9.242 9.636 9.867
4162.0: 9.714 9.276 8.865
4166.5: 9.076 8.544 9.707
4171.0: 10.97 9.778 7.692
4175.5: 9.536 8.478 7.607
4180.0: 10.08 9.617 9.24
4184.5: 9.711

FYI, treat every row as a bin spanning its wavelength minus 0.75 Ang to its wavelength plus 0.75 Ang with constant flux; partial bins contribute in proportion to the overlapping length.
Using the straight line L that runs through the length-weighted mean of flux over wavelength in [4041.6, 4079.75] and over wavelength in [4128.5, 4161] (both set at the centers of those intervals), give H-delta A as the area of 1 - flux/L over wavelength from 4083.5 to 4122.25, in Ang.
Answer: 4.1 Ang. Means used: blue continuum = 9.41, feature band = 8.18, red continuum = 8.89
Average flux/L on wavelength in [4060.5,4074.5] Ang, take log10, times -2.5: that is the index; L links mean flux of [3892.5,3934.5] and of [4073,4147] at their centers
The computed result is -0.116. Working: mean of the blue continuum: 7.42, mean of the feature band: 9.22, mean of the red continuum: 8.52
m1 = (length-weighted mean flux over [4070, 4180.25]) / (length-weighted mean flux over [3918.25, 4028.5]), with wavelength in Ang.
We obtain 1.09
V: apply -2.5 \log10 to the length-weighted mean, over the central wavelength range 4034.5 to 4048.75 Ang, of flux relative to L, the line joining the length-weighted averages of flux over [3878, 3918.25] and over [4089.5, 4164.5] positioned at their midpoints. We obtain -0.17 mag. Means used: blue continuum 7.23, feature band 9.38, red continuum 8.54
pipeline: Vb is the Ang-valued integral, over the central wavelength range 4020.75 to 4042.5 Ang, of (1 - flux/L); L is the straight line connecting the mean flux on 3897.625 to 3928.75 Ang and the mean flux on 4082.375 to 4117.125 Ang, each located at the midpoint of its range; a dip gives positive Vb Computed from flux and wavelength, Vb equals -3.2 Ang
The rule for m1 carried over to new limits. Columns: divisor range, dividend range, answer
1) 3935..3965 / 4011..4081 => 1.24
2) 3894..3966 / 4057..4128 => 1.15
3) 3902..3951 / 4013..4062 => 1.28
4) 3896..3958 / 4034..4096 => 1.23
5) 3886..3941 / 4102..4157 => 1.17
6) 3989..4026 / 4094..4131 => 0.88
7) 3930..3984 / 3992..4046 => 1.29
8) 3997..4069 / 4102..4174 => 0.92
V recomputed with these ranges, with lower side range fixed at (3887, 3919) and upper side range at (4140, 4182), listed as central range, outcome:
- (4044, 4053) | -0.17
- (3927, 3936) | 0.39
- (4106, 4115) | 0.15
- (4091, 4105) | 0.04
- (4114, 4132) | 0.05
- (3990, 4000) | -0.10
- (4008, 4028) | -0.16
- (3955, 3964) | -0.04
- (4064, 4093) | -0.07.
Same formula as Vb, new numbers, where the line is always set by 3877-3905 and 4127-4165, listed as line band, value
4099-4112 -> 1.3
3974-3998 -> -2.0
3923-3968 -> 0.5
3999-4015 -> -3.4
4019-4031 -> -2.3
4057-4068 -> -1.6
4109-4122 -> 0.5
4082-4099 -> -0.1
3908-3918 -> -1.6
